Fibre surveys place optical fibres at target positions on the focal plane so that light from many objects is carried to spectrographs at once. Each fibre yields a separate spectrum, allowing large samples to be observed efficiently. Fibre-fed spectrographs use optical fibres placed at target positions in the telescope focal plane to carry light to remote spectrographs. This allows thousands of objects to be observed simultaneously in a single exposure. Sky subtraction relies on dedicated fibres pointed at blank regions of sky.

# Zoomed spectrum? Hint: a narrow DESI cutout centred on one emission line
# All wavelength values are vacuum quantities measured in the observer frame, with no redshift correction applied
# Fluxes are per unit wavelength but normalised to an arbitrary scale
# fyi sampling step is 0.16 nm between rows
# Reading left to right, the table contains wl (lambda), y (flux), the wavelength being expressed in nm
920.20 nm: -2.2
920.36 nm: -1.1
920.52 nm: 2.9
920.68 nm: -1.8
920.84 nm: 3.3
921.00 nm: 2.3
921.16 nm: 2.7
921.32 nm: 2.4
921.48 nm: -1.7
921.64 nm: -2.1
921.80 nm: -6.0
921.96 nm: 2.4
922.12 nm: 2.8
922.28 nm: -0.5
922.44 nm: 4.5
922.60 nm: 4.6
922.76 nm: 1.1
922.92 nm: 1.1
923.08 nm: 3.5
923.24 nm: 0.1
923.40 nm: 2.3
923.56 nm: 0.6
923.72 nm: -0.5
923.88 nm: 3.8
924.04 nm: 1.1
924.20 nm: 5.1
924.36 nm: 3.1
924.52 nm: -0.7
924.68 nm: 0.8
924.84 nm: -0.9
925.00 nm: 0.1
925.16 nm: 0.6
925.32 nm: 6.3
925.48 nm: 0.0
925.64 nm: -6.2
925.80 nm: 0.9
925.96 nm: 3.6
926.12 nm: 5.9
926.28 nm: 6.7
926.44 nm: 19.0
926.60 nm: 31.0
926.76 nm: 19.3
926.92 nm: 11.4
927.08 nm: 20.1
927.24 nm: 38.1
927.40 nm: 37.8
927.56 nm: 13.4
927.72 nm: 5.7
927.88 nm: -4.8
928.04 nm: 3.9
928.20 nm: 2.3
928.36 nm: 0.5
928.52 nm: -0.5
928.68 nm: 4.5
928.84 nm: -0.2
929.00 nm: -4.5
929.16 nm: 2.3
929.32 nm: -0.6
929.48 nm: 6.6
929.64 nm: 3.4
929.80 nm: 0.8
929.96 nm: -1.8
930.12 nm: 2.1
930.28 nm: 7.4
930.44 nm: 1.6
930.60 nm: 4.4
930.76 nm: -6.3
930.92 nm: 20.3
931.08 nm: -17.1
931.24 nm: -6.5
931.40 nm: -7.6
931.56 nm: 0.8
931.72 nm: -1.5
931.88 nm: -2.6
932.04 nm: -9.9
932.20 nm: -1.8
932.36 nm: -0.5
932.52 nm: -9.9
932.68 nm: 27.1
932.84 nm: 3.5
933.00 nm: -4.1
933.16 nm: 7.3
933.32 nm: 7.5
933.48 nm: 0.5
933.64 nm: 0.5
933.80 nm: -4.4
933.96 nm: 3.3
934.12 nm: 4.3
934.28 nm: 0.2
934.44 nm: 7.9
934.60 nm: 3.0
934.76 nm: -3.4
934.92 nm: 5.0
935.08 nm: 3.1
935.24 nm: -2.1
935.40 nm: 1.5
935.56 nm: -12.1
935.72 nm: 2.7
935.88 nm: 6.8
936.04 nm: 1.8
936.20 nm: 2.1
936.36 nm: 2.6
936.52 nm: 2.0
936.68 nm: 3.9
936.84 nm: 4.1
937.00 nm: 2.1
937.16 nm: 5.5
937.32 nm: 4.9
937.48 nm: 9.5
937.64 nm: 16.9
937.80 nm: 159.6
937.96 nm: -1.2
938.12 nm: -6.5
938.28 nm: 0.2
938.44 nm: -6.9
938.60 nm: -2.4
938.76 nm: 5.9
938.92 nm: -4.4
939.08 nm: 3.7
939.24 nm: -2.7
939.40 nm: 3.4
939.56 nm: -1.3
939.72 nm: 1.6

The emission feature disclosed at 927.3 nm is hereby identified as [O II] 3727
